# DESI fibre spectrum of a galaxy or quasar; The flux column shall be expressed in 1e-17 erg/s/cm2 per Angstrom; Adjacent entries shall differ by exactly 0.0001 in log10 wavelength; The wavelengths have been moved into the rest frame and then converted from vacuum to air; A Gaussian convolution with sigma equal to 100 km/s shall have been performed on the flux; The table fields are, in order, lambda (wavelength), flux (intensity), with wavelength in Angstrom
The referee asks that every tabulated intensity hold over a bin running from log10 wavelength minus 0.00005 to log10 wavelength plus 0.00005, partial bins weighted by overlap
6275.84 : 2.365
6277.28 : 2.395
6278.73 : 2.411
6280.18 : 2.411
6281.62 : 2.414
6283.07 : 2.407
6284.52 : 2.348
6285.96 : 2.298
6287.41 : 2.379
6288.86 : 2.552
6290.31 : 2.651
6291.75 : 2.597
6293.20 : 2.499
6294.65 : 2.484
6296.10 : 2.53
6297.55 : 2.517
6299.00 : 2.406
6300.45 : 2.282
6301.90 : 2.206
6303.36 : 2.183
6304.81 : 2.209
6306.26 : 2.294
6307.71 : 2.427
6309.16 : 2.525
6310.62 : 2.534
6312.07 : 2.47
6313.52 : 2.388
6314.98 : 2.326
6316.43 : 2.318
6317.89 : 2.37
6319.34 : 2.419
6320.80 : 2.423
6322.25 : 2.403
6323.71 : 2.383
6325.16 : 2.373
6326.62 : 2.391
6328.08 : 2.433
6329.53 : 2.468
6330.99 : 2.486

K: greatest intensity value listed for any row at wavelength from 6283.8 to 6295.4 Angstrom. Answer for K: 2.651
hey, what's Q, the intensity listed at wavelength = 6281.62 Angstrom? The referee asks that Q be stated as 2.414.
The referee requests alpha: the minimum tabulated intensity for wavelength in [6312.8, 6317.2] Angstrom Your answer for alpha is 2.318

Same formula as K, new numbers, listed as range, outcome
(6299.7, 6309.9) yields 2.525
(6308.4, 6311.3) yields 2.534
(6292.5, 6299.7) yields 2.53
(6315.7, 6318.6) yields 2.37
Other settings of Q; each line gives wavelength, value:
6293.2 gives 2.499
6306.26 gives 2.294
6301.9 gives 2.206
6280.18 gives 2.411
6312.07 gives 2.47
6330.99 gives 2.486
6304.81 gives 2.209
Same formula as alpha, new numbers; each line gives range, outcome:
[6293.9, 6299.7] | 2.406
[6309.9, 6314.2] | 2.388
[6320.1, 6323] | 2.403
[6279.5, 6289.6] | 2.298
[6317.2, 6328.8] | 2.37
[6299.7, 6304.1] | 2.183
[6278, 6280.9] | 2.411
